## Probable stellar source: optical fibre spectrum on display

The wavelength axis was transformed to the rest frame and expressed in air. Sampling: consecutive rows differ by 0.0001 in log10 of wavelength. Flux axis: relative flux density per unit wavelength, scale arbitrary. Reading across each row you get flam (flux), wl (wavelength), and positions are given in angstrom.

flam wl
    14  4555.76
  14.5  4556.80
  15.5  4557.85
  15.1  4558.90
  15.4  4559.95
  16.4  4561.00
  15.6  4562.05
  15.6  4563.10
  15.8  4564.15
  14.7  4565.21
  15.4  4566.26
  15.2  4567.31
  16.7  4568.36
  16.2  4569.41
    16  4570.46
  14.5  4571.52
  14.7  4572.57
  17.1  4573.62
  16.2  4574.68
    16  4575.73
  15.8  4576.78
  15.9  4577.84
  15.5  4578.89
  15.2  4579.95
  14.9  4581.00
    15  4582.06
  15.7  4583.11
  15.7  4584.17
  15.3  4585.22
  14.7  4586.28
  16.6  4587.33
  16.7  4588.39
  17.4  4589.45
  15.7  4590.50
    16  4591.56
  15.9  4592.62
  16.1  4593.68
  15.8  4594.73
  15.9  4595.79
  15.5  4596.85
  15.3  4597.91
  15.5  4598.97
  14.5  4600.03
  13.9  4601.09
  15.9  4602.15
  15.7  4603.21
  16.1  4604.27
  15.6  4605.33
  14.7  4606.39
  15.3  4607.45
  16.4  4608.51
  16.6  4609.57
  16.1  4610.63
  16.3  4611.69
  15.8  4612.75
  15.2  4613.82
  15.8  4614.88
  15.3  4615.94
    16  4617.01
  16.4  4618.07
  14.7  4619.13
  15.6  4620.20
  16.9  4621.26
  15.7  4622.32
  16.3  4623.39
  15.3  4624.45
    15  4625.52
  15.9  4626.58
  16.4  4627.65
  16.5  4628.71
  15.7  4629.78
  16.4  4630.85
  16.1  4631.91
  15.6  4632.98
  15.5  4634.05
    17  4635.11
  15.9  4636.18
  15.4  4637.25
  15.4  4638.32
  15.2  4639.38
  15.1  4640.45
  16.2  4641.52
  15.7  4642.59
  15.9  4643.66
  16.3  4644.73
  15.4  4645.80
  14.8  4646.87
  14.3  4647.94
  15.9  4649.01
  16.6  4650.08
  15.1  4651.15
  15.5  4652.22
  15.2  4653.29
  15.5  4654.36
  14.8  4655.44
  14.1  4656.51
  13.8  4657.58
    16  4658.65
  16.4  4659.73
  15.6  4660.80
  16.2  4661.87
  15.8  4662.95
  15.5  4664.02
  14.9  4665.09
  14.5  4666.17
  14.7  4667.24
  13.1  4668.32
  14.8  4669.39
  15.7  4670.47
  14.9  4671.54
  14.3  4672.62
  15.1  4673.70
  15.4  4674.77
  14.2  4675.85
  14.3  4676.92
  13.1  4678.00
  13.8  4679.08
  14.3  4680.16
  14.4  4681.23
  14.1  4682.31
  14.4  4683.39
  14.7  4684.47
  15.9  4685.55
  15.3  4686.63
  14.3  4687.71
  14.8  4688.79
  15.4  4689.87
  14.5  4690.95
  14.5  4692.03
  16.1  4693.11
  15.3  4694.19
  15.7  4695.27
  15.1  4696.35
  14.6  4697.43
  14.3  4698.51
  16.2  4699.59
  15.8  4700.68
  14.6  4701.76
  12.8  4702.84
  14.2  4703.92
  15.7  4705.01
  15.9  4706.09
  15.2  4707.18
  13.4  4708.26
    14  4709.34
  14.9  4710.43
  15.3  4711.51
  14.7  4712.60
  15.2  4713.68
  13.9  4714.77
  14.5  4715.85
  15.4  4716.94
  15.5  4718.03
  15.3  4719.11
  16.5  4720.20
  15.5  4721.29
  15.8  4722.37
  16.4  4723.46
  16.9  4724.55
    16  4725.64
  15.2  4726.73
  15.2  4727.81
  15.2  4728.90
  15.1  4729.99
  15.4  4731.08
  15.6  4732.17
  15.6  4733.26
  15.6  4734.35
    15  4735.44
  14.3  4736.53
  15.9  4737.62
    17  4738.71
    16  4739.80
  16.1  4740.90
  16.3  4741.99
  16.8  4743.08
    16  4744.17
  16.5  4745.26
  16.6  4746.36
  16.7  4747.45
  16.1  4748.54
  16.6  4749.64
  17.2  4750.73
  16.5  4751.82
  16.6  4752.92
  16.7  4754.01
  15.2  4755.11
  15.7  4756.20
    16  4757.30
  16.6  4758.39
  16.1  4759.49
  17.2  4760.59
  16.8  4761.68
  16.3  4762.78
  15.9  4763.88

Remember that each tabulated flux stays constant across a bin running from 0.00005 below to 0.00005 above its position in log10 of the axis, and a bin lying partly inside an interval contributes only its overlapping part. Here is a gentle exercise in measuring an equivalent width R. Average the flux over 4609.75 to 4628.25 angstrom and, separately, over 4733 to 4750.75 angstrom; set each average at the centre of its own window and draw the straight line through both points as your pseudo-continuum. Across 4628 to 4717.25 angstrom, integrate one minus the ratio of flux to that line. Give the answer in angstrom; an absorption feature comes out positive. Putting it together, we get 4.8 angstrom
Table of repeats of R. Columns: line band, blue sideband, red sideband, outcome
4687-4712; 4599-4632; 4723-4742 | 1.3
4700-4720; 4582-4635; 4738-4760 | 1.7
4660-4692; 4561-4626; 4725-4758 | 2.2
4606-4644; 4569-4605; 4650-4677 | -1.1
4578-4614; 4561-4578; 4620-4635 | 0.4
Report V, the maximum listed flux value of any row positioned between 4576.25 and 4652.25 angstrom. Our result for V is 17.4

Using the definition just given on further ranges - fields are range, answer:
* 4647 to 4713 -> 16.6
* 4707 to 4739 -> 17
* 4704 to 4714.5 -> 15.9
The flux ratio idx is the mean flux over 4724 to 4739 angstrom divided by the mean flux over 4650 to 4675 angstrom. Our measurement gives 1.0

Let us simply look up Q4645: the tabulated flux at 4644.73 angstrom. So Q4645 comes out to 16.3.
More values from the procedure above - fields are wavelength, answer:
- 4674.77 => 15.4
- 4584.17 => 15.7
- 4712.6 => 14.7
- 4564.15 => 15.8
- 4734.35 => 15.6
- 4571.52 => 14.5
